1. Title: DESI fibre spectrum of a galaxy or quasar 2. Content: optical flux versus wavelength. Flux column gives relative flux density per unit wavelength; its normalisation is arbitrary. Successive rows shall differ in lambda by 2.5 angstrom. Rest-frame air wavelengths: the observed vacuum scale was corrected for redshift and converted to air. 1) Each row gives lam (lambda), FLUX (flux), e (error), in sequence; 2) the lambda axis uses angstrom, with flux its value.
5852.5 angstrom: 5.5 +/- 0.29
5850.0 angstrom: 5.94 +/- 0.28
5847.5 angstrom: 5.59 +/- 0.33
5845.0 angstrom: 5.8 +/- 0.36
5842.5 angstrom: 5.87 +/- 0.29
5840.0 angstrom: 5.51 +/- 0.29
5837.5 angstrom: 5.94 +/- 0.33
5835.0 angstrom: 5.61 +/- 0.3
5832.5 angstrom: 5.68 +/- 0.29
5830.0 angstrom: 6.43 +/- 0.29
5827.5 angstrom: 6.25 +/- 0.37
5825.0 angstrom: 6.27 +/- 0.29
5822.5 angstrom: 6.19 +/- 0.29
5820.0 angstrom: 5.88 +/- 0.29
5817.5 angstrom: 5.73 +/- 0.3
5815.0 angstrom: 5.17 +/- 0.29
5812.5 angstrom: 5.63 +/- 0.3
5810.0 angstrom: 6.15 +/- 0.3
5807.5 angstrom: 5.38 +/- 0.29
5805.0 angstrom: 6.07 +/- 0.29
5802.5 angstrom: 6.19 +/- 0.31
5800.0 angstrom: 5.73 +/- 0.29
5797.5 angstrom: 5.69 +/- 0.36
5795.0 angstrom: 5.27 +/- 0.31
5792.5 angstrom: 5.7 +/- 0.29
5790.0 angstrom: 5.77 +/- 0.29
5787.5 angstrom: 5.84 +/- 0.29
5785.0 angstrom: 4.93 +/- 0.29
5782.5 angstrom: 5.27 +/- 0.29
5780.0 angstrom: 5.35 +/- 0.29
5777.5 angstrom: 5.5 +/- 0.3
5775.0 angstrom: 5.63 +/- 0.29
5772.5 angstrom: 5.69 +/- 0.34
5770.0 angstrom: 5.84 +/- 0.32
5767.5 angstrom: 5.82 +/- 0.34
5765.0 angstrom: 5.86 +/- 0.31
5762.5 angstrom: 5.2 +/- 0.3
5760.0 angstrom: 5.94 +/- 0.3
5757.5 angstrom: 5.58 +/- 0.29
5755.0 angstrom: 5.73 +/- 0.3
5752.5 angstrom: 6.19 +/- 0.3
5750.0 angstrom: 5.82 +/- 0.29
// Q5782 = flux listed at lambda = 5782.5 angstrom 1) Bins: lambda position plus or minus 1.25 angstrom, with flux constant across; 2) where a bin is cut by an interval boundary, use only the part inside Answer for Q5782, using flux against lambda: 5.27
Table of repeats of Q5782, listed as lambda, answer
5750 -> 5.82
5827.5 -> 6.25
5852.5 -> 5.5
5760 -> 5.94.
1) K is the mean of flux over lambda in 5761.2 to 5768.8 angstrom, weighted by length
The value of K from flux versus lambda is 5.63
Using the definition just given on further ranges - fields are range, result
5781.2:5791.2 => 5.45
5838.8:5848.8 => 5.69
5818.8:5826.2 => 6.11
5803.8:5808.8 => 5.73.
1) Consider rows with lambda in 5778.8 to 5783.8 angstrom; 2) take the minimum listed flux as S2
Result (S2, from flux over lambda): 5.27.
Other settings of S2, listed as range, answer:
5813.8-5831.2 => 5.17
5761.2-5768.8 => 5.2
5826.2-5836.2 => 5.61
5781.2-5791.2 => 4.93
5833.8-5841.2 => 5.51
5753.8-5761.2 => 5.58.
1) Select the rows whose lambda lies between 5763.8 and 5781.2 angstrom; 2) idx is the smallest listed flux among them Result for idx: 5.35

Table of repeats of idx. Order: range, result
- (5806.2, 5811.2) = 5.38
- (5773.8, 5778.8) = 5.5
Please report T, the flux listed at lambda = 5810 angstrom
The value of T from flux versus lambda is 6.15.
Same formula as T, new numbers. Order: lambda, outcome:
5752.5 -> 6.19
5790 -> 5.77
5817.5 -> 5.73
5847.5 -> 5.59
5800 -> 5.73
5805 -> 6.07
